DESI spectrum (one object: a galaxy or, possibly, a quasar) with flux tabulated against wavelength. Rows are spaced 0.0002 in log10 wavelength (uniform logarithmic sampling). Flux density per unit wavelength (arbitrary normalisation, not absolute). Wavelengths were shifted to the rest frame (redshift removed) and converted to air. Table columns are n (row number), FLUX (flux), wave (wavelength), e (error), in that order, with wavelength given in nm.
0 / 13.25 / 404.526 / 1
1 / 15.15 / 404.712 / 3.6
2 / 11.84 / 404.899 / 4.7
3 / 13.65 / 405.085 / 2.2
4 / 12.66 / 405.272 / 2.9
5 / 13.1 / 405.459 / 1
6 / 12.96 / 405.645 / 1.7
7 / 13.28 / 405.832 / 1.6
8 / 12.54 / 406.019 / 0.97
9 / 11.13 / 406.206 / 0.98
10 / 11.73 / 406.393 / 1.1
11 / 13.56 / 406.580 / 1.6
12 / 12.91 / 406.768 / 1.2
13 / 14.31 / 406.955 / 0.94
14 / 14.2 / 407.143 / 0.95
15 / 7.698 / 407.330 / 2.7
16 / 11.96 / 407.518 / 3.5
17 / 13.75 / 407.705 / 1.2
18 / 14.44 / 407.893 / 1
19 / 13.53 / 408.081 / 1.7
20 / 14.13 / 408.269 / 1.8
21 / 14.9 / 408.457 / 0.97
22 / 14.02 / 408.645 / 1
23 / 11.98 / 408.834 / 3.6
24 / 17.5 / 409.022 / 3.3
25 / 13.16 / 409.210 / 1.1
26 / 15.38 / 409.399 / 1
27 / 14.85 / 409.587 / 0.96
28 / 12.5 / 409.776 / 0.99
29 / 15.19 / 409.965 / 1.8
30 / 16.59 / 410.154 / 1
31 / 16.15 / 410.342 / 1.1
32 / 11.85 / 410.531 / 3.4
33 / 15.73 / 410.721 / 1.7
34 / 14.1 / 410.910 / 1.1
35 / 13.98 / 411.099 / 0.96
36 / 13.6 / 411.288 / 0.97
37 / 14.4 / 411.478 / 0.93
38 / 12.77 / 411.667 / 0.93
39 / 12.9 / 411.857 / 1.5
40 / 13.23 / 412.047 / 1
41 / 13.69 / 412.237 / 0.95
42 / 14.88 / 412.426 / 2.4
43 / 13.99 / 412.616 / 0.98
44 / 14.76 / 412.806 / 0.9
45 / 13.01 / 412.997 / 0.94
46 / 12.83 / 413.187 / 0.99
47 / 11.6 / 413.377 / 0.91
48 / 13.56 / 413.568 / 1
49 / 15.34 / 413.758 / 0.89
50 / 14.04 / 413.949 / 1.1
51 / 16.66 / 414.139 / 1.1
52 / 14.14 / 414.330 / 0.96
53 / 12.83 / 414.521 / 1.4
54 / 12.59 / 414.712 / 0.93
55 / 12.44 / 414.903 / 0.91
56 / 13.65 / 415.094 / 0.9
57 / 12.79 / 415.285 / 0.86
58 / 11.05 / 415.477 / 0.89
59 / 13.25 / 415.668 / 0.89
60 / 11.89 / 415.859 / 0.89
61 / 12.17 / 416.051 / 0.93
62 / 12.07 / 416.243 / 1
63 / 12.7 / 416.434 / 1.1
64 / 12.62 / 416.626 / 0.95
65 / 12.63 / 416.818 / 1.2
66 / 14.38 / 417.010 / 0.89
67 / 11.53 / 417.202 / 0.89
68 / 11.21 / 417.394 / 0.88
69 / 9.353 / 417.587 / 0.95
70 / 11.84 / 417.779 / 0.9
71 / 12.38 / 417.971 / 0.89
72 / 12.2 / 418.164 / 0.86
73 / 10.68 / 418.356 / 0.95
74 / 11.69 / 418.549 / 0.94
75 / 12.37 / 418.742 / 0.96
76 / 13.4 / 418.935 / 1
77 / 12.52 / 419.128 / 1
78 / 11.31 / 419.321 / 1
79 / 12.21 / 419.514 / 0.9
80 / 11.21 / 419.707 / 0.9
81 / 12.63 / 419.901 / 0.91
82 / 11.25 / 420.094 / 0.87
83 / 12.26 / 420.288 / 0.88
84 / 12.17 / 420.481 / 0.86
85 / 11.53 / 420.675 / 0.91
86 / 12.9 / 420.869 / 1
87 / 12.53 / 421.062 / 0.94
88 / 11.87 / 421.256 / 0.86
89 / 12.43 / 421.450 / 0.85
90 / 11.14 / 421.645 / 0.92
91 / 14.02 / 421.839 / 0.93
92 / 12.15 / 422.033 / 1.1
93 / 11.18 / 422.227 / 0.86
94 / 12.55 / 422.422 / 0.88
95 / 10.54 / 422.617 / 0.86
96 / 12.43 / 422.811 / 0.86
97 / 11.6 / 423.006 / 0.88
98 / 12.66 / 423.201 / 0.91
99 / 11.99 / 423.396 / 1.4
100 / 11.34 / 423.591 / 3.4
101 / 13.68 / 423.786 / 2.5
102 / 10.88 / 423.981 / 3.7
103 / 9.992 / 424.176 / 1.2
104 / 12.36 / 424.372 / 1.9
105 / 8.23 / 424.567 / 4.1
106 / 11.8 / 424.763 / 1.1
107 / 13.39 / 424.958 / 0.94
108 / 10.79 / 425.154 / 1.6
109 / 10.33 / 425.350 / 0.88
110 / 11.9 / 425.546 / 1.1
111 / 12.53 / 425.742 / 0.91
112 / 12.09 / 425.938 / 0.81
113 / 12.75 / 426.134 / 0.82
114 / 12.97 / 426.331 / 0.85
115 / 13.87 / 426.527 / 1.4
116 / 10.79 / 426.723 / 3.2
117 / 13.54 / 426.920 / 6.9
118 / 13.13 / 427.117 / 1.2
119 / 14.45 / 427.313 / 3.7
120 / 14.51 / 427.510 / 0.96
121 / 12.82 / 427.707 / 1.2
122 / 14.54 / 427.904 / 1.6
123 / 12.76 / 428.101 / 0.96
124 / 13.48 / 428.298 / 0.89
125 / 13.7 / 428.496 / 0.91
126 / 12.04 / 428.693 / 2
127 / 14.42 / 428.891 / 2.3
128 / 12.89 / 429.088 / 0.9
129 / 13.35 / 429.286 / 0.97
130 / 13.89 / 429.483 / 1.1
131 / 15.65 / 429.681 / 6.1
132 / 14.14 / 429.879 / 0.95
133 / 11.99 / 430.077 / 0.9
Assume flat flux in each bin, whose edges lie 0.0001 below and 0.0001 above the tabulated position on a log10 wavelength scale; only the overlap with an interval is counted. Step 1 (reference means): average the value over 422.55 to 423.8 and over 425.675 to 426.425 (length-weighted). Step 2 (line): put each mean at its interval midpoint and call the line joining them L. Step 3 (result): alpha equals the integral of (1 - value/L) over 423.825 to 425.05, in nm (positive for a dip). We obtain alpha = 0.102 nm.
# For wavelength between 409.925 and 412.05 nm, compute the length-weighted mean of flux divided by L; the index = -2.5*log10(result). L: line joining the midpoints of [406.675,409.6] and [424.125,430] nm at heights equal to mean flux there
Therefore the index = -0.06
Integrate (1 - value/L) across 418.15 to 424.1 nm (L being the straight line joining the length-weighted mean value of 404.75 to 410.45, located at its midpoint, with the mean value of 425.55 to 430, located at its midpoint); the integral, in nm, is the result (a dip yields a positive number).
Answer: 0.61 nm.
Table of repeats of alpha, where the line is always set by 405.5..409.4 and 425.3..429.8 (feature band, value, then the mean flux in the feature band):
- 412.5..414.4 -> -0.11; 14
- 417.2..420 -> 0.30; 11.8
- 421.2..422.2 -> 0.07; 12.3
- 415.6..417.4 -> 0.10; 12.5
